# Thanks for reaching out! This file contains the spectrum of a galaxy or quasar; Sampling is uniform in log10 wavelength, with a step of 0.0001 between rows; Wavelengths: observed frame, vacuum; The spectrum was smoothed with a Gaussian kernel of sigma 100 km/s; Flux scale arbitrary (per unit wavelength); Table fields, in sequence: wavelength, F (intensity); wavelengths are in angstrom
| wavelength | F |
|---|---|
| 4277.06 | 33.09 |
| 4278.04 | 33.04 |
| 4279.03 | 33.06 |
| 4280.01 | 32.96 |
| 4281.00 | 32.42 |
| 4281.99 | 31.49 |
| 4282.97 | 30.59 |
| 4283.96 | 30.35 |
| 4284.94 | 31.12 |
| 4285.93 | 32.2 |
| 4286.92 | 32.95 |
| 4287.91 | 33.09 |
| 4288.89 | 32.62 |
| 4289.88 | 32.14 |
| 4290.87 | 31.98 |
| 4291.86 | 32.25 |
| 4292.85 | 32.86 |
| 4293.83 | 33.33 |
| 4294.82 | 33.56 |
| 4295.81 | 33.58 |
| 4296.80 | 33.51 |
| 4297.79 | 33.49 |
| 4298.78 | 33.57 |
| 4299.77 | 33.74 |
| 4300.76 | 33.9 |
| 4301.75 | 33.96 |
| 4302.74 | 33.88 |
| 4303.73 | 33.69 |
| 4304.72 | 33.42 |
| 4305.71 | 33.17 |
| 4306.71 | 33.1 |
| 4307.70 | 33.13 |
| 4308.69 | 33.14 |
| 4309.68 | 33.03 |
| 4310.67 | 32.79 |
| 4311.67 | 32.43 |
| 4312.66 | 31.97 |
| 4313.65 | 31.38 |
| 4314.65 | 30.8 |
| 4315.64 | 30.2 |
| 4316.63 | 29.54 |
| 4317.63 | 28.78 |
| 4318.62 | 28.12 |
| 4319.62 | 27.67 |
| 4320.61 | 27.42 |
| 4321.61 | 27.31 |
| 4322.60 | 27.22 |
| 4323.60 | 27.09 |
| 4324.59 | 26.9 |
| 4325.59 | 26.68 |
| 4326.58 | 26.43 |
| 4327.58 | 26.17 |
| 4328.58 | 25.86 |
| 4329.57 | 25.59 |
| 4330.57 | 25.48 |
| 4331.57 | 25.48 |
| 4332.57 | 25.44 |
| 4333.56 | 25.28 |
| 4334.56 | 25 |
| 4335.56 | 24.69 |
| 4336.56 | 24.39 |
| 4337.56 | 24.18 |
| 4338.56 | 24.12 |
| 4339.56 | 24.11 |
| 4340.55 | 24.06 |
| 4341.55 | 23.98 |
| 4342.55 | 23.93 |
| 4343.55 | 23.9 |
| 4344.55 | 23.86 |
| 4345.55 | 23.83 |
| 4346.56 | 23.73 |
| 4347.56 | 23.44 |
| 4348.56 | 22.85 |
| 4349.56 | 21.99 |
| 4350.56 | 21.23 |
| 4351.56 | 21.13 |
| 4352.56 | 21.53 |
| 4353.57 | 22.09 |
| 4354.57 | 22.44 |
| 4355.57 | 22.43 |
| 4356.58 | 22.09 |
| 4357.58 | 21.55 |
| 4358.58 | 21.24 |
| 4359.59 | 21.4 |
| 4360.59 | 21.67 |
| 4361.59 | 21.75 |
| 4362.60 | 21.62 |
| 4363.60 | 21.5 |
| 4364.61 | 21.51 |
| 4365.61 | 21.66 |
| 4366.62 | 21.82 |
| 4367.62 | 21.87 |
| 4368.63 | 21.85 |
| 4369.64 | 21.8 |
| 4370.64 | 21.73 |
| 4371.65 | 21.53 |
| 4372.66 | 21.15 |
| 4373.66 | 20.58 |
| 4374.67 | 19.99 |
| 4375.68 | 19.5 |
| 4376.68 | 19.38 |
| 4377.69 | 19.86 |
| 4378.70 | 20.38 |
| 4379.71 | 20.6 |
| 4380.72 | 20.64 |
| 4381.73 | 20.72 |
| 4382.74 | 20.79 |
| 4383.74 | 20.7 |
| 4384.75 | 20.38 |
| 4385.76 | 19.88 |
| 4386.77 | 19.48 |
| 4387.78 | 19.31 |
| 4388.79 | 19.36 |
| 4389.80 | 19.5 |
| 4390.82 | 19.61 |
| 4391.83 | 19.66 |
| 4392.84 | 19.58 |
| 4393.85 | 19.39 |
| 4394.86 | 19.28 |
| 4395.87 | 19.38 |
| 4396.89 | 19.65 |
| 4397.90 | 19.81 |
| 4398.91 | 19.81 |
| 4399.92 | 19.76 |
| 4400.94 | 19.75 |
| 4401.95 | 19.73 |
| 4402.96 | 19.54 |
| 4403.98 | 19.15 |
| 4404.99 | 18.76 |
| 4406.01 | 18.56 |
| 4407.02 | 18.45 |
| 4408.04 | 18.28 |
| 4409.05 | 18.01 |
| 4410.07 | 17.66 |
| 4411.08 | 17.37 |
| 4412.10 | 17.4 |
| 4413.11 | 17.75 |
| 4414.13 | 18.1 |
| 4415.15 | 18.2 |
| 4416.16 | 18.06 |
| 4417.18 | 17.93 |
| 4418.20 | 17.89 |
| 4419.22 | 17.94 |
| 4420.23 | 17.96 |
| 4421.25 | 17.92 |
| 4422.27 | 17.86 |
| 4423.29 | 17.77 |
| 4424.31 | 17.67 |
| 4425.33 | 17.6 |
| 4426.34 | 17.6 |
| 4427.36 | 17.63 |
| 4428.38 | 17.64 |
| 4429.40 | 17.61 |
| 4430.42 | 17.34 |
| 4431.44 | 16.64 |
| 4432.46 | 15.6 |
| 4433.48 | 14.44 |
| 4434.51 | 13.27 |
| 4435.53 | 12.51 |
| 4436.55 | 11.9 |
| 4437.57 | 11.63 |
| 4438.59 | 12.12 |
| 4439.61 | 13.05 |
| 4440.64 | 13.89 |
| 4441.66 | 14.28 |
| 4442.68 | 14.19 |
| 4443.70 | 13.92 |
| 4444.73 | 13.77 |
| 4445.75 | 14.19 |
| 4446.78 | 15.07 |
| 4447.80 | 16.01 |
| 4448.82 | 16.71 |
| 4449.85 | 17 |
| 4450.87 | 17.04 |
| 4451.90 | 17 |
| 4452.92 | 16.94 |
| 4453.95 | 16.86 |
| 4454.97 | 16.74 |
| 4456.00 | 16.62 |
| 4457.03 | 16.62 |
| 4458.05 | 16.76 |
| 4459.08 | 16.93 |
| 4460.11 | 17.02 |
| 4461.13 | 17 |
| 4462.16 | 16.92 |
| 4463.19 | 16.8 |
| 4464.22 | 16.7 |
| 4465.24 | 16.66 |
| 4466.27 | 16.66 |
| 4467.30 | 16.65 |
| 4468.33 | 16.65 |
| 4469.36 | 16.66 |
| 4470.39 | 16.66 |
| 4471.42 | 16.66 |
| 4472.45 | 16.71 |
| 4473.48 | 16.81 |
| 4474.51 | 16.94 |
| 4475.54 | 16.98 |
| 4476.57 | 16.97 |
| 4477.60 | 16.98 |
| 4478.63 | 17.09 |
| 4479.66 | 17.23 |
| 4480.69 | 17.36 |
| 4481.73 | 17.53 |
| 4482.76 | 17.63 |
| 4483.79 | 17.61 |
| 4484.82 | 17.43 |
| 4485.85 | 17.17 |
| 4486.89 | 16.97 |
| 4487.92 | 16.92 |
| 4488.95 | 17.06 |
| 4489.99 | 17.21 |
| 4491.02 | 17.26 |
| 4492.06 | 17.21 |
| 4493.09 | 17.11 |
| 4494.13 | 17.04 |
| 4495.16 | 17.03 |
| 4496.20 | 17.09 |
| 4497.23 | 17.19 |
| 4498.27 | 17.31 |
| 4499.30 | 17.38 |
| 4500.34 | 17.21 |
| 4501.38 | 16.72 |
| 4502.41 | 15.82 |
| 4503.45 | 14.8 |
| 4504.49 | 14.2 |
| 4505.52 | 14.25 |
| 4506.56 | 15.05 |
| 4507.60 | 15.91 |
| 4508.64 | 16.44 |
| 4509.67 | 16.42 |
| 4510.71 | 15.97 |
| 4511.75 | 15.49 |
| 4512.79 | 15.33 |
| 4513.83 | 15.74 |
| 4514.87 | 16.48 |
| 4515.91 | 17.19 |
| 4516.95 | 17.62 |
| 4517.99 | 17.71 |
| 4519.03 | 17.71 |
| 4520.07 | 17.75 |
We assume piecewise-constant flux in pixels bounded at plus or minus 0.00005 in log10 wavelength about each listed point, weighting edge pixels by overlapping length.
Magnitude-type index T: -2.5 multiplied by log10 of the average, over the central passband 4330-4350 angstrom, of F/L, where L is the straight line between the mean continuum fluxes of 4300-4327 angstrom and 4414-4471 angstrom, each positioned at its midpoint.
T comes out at 0.15 mag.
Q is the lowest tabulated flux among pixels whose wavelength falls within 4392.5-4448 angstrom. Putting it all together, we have 11.63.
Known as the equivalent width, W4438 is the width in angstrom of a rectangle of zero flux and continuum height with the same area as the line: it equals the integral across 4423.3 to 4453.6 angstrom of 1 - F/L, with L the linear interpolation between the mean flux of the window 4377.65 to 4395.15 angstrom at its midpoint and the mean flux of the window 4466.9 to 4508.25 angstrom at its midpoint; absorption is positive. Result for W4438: 4.9 angstrom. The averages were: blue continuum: 20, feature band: 15.4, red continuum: 16.8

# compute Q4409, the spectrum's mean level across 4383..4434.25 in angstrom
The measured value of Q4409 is 18.5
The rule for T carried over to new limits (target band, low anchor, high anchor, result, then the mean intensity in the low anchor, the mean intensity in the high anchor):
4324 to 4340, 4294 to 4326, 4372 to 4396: 0.106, 31.3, 20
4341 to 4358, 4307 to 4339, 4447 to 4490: 0.145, 28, 16.9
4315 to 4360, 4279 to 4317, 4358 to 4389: 0.074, 32.6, 20.8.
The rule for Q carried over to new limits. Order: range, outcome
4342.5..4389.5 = 19.31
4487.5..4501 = 16.92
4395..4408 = 18.45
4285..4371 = 21.13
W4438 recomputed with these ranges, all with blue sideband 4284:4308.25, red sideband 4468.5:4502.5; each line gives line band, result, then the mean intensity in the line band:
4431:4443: 4.3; 13.6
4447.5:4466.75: 2.6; 16.8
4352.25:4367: 3.2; 21.7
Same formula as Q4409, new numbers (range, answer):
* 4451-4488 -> 16.9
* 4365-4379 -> 21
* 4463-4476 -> 16.7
